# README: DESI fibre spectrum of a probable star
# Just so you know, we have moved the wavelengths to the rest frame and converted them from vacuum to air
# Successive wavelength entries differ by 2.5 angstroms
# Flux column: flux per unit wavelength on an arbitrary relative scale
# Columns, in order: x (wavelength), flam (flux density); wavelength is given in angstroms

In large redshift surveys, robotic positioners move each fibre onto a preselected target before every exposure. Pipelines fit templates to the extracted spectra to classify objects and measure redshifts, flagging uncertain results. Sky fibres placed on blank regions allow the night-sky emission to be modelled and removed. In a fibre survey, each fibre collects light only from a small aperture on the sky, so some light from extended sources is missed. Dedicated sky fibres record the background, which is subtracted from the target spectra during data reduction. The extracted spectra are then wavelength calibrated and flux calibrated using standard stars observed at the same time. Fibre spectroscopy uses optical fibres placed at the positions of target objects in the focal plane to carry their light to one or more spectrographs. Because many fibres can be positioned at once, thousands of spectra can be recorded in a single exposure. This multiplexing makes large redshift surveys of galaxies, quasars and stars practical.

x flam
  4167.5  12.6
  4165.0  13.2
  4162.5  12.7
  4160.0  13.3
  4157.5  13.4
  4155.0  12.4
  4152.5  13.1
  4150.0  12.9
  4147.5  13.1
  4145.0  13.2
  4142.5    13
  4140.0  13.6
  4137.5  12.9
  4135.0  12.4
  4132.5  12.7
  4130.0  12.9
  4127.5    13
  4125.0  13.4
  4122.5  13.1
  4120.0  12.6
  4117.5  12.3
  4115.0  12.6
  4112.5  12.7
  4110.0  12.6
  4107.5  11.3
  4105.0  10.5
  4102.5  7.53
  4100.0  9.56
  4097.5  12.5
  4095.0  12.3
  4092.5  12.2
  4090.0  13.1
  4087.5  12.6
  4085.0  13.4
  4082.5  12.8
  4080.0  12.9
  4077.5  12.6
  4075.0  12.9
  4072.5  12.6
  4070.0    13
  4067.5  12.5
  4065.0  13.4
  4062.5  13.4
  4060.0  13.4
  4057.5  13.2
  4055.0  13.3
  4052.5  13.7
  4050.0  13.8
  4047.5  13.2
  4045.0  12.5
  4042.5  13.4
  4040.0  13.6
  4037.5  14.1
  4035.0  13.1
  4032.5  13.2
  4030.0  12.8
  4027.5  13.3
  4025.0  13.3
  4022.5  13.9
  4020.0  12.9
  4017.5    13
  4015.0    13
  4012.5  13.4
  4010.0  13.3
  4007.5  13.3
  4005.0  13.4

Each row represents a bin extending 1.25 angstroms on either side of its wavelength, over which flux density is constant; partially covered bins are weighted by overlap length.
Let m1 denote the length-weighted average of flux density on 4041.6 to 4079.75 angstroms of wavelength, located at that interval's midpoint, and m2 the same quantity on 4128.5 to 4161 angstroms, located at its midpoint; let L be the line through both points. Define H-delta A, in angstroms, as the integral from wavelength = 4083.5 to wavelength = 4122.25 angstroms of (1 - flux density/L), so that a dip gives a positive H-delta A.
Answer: 3.5 angstroms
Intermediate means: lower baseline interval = 13.1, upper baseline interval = 13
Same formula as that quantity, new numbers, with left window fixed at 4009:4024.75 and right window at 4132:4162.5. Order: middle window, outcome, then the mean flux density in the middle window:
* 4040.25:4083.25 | 0.2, 13.1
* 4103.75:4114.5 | 1.0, 11.8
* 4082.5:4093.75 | 0.2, 12.8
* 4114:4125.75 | 0.2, 12.8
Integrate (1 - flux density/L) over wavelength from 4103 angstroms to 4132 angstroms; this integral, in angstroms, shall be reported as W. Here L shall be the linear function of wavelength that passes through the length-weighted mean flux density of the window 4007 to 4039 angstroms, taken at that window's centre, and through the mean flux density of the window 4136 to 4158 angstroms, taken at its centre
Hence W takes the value 1.7 angstroms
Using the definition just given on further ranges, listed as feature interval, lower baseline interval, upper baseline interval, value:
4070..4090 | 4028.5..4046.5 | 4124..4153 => 0.4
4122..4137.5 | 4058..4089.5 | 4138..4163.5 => 0.2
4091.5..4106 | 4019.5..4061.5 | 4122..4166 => 2.7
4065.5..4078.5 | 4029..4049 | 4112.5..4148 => 0.4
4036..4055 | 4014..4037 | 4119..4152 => -0.4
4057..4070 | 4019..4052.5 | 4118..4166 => 0.1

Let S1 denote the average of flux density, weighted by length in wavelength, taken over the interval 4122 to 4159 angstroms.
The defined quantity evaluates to 13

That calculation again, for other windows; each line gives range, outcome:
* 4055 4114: 12.3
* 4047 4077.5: 13.2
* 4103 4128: 12.2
